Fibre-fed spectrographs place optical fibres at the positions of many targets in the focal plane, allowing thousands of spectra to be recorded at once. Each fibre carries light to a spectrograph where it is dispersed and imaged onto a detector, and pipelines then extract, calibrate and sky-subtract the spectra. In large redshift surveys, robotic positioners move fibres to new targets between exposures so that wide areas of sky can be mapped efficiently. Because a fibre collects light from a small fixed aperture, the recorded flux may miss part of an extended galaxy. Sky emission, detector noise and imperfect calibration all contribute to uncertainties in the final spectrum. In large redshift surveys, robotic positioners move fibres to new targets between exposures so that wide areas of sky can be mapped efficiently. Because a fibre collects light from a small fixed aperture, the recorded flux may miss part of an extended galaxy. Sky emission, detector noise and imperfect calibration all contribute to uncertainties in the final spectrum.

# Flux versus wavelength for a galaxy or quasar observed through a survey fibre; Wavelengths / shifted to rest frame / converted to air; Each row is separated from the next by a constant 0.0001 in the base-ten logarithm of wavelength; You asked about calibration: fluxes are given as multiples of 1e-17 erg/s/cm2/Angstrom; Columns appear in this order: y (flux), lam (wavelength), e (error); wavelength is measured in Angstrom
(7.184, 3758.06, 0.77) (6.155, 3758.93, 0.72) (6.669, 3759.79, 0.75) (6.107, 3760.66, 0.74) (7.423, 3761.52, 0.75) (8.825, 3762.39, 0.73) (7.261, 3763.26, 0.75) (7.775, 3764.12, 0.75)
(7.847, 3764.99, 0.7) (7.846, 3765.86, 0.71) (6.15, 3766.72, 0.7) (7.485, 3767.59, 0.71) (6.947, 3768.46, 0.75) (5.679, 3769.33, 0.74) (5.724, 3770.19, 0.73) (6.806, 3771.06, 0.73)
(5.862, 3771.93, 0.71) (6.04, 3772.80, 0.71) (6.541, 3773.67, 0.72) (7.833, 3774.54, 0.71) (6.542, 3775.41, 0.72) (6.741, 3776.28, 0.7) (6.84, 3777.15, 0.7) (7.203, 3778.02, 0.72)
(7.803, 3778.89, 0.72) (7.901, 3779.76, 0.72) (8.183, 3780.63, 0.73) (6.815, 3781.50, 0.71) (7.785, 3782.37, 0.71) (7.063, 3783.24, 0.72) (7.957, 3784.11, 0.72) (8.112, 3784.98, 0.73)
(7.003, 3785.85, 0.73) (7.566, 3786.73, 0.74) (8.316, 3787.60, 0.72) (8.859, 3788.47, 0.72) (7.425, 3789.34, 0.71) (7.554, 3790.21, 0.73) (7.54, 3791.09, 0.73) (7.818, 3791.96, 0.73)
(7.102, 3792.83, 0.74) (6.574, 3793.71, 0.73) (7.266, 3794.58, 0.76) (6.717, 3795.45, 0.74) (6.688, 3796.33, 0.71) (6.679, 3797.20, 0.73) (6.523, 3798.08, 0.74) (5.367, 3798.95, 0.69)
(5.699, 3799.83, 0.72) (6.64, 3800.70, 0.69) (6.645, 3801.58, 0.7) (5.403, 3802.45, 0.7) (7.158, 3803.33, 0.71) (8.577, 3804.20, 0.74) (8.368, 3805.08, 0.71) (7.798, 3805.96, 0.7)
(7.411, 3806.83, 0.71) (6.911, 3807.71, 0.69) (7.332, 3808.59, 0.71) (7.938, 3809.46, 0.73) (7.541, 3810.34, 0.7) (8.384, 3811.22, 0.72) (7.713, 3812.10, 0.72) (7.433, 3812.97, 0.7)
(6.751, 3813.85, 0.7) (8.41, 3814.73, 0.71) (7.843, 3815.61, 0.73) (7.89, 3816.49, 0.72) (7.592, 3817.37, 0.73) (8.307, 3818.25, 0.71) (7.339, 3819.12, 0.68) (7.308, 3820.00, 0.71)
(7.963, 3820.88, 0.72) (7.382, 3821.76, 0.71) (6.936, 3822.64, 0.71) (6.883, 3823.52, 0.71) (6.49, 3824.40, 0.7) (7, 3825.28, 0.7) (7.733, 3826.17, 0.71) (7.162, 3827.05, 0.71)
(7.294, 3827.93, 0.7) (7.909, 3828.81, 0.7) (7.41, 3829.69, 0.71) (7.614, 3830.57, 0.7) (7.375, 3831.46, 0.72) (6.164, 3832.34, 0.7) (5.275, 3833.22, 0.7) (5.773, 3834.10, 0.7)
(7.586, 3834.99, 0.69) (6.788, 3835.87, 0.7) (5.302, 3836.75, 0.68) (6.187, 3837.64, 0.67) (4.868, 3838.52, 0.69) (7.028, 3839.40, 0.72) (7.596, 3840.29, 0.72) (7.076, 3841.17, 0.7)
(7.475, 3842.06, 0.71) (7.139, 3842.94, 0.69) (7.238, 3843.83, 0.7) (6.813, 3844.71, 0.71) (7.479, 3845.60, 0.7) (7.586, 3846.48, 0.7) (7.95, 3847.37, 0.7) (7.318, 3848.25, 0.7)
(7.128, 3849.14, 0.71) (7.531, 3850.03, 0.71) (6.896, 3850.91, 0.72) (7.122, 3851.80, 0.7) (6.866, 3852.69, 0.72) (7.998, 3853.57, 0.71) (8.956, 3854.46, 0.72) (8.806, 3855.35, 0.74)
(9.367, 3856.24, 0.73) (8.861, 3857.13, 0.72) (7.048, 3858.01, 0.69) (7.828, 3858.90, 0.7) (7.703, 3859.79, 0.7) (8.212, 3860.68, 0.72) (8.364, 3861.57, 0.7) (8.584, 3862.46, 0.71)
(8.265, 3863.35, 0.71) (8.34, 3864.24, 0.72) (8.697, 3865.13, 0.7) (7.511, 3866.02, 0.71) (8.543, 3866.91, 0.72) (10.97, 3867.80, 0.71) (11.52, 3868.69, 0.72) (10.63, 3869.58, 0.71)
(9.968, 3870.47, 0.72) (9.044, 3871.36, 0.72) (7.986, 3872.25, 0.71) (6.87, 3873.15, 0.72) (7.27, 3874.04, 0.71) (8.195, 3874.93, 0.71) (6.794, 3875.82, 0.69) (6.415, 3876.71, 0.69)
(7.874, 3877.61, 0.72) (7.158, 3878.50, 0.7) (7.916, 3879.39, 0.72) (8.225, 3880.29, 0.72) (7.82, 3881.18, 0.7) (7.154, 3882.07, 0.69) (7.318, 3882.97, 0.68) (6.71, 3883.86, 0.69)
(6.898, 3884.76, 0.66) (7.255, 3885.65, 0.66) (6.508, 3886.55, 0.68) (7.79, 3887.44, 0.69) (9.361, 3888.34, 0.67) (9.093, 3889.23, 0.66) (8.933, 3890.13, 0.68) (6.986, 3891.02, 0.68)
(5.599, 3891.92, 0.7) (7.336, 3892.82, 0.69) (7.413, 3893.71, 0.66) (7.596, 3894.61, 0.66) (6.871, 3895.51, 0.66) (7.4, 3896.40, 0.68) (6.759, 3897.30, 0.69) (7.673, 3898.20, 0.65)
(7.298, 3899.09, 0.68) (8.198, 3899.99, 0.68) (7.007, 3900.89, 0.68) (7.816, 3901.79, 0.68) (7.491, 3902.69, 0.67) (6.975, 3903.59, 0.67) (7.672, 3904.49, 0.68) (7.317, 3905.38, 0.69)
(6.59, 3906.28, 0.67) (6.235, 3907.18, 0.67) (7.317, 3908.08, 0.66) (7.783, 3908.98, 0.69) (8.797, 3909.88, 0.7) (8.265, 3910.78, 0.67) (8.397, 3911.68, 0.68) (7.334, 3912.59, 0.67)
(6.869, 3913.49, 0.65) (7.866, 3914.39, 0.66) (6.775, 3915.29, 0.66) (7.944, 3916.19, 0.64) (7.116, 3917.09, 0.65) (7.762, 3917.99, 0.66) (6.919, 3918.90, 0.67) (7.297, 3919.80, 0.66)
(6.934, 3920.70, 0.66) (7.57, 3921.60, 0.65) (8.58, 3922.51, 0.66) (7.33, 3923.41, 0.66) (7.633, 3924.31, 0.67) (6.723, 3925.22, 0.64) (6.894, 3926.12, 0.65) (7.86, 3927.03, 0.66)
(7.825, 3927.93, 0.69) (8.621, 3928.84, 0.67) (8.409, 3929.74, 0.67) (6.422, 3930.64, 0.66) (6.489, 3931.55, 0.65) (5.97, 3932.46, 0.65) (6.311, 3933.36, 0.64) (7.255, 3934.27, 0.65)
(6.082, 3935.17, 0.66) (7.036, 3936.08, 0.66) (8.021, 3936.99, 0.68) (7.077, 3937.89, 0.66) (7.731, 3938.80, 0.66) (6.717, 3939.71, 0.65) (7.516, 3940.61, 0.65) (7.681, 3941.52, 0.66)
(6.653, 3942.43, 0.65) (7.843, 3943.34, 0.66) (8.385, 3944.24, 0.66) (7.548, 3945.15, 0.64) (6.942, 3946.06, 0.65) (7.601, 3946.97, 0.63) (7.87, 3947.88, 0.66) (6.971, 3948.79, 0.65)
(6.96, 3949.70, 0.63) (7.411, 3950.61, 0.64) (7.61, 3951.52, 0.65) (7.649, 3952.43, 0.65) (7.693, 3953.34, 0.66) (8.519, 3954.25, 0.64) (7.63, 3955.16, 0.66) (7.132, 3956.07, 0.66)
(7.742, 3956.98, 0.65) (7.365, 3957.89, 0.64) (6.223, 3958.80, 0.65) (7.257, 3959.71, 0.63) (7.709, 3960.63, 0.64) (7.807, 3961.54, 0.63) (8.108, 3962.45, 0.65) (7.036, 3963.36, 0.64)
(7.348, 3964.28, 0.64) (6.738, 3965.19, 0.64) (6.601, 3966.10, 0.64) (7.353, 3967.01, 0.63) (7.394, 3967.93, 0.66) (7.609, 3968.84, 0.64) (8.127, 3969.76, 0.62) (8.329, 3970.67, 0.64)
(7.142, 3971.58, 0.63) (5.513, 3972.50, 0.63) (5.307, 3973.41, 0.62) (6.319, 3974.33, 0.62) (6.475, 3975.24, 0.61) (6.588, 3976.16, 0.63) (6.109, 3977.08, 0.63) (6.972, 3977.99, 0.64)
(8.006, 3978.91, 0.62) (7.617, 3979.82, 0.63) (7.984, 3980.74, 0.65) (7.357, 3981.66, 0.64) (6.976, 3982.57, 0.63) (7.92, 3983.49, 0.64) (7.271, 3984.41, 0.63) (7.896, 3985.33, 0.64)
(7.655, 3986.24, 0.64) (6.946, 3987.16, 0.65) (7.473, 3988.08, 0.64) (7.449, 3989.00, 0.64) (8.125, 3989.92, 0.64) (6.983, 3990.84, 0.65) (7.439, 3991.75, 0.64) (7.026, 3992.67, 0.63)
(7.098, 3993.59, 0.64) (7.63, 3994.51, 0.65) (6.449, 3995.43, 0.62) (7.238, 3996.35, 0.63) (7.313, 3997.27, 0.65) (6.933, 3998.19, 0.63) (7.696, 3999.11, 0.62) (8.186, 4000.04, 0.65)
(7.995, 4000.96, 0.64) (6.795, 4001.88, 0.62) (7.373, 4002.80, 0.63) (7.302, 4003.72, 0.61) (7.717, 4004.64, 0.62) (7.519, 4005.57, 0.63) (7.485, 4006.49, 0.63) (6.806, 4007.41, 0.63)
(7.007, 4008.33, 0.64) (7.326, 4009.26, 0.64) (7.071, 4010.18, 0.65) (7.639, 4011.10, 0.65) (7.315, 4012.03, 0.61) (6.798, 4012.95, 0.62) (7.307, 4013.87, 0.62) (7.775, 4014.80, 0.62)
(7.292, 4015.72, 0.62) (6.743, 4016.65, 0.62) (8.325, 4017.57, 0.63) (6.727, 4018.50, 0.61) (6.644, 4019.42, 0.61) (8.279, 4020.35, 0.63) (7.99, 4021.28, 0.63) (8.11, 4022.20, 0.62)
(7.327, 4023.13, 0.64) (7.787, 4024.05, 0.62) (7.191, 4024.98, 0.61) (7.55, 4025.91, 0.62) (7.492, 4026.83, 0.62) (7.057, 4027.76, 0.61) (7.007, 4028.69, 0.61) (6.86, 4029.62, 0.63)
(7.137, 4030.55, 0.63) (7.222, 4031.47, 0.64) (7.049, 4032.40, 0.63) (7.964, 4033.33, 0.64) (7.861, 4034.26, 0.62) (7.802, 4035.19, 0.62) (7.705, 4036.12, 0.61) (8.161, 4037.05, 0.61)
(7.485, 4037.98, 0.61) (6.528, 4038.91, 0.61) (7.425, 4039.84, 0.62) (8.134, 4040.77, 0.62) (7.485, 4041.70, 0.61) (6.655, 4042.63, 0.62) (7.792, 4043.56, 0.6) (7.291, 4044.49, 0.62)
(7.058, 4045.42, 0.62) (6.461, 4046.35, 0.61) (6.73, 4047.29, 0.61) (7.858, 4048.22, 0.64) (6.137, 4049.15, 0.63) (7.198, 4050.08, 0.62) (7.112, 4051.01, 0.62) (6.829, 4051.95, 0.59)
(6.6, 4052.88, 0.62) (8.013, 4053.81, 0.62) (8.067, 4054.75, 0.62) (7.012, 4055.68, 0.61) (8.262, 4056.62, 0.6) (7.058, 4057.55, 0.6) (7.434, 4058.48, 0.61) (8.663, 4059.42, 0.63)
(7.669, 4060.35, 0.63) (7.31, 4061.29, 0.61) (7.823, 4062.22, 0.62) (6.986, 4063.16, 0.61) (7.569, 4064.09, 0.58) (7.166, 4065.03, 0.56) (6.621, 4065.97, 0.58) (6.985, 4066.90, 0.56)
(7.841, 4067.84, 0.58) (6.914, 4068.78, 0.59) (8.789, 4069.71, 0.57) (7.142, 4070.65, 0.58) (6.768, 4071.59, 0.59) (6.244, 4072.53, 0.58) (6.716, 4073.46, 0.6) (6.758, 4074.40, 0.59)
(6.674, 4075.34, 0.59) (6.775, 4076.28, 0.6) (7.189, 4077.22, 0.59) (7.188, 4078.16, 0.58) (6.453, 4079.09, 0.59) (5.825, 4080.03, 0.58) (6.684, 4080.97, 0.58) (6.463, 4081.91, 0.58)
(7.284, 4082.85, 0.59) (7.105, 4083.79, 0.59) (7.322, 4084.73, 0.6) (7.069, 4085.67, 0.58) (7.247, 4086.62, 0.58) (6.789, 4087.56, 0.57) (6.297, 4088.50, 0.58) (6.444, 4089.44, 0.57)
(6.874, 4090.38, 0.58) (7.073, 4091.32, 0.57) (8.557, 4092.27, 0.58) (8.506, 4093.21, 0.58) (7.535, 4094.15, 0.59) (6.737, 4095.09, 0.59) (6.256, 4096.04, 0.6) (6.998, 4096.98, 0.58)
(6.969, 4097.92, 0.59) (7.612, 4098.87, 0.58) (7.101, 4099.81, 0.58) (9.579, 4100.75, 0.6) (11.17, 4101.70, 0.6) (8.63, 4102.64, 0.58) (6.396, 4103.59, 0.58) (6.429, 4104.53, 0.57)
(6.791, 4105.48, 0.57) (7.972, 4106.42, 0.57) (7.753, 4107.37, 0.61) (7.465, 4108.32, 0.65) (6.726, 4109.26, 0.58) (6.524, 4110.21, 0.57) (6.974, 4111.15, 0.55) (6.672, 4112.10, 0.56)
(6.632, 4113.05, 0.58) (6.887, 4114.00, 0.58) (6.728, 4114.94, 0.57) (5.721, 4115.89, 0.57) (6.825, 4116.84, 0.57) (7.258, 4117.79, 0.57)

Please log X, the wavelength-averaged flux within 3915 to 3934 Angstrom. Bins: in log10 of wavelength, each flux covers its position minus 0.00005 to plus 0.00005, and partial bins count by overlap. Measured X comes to 7.31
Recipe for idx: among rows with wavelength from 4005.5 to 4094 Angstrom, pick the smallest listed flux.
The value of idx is 5.825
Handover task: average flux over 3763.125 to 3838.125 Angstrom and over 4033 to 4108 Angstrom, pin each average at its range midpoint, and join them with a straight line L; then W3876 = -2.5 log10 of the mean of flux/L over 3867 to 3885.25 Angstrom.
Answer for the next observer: -0.13 mag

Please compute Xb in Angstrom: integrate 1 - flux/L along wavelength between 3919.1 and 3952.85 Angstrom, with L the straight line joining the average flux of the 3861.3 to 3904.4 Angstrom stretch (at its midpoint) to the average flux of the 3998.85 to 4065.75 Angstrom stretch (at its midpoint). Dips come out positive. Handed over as 1.6 Angstrom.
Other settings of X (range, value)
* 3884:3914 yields 7.47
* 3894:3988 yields 7.33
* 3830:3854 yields 6.94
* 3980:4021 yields 7.37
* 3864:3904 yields 7.85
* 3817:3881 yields 7.64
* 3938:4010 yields 7.32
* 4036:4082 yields 7.2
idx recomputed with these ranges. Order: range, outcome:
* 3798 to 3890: 4.868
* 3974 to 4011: 6.109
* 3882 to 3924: 5.599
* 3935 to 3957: 6.082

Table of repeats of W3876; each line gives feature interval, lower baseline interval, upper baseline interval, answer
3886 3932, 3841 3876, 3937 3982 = 0.032 mag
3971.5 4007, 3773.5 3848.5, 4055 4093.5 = -0.005 mag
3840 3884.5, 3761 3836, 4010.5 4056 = -0.100 mag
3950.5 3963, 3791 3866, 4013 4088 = -0.040 mag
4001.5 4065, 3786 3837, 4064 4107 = -0.024 mag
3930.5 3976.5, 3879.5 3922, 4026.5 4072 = 0.033 mag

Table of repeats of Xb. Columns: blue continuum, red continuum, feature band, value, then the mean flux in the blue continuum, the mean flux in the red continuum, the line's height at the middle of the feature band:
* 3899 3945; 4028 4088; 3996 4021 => -0.3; 7.39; 7.21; 7.27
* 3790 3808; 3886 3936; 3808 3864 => -2.4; 6.96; 7.4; 7.11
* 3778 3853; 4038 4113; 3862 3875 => -2.9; 7.23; 7.23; 7.23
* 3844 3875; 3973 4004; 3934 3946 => 0.4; 8.23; 7.23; 7.61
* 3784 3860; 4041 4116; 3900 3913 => -0.5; 7.3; 7.2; 7.27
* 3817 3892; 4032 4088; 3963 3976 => 0.8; 7.63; 7.22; 7.4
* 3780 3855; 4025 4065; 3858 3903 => -3.8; 7.25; 7.37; 7.28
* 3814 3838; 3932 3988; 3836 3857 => -0.4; 7.14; 7.26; 7.16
